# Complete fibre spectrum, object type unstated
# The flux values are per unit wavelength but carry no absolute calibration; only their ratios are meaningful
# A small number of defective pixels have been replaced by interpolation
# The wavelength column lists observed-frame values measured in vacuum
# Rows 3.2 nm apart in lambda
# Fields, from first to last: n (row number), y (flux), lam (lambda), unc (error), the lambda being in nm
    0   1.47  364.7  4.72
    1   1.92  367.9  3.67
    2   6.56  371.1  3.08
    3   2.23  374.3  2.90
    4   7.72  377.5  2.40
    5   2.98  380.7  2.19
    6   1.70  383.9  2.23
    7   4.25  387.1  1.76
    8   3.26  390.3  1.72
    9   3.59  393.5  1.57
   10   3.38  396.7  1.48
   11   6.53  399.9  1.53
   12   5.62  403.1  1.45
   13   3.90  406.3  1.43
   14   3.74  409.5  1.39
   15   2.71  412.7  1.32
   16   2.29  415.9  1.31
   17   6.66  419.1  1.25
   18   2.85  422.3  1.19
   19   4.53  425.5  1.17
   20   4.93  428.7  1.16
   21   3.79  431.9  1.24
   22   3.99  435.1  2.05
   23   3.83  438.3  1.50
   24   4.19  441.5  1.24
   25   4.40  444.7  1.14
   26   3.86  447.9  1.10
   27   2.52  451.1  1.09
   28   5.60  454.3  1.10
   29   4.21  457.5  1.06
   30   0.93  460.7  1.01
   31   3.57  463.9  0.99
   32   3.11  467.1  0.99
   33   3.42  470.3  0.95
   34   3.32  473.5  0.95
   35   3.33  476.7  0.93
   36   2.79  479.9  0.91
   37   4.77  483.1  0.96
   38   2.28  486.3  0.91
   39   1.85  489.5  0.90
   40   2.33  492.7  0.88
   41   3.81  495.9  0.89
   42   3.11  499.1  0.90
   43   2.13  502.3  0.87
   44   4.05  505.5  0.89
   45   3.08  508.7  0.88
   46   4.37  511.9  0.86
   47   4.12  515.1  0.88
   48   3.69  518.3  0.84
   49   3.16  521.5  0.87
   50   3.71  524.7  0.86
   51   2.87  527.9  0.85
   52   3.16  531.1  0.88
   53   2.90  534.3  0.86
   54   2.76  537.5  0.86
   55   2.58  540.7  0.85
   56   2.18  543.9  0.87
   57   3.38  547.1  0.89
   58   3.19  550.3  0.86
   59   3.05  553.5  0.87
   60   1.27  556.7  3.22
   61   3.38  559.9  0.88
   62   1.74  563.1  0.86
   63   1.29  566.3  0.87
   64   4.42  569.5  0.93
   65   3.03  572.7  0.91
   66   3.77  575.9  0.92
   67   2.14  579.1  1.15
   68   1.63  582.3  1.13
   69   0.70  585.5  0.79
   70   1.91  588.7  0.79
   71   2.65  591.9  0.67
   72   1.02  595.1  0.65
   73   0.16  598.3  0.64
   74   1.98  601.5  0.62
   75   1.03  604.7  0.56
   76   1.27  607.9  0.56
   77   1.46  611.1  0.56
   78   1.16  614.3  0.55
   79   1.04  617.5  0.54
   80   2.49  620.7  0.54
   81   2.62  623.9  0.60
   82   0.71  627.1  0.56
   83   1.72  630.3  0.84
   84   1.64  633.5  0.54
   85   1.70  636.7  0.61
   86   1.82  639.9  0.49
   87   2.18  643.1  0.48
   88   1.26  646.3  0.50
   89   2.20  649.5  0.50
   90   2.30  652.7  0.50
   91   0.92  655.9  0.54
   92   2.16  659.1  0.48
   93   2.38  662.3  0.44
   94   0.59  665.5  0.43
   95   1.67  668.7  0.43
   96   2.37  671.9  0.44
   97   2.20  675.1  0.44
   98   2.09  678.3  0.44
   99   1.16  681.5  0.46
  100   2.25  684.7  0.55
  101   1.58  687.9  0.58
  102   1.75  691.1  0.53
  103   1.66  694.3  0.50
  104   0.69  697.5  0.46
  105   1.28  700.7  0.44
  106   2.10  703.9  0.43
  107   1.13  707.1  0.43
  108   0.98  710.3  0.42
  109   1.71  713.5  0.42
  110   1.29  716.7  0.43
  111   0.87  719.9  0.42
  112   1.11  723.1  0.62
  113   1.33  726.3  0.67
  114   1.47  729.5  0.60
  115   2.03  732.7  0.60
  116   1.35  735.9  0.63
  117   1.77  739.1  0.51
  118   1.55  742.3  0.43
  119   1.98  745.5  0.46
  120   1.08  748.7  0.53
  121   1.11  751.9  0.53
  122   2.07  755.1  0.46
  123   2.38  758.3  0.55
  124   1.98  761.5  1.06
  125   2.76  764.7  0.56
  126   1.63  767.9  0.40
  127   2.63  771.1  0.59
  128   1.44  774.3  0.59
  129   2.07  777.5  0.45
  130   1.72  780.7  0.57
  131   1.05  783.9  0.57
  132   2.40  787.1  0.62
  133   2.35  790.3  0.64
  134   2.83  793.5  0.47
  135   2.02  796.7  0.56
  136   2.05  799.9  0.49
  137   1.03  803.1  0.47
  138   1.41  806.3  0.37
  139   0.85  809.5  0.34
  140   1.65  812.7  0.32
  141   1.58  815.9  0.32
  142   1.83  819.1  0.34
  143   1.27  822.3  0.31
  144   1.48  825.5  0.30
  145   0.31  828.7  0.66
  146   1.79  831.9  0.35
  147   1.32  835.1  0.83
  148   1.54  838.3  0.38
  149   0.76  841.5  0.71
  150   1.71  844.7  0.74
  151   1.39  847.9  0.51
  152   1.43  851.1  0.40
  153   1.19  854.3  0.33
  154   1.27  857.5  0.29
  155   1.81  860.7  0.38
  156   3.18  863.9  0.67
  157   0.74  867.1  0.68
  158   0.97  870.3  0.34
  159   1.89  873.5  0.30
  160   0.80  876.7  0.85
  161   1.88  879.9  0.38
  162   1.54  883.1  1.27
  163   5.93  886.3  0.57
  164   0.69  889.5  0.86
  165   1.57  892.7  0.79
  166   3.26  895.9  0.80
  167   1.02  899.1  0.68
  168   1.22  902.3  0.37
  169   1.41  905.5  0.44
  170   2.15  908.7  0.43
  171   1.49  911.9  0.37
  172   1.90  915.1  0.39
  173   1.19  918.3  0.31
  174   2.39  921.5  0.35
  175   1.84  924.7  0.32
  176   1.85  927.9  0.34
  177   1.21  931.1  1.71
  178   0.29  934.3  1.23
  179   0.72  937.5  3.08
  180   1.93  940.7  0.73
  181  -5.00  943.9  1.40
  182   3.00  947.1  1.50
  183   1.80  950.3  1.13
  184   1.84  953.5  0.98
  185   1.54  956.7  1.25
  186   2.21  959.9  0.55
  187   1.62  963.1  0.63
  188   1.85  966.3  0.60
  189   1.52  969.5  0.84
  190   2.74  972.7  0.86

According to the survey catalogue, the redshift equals 1.378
